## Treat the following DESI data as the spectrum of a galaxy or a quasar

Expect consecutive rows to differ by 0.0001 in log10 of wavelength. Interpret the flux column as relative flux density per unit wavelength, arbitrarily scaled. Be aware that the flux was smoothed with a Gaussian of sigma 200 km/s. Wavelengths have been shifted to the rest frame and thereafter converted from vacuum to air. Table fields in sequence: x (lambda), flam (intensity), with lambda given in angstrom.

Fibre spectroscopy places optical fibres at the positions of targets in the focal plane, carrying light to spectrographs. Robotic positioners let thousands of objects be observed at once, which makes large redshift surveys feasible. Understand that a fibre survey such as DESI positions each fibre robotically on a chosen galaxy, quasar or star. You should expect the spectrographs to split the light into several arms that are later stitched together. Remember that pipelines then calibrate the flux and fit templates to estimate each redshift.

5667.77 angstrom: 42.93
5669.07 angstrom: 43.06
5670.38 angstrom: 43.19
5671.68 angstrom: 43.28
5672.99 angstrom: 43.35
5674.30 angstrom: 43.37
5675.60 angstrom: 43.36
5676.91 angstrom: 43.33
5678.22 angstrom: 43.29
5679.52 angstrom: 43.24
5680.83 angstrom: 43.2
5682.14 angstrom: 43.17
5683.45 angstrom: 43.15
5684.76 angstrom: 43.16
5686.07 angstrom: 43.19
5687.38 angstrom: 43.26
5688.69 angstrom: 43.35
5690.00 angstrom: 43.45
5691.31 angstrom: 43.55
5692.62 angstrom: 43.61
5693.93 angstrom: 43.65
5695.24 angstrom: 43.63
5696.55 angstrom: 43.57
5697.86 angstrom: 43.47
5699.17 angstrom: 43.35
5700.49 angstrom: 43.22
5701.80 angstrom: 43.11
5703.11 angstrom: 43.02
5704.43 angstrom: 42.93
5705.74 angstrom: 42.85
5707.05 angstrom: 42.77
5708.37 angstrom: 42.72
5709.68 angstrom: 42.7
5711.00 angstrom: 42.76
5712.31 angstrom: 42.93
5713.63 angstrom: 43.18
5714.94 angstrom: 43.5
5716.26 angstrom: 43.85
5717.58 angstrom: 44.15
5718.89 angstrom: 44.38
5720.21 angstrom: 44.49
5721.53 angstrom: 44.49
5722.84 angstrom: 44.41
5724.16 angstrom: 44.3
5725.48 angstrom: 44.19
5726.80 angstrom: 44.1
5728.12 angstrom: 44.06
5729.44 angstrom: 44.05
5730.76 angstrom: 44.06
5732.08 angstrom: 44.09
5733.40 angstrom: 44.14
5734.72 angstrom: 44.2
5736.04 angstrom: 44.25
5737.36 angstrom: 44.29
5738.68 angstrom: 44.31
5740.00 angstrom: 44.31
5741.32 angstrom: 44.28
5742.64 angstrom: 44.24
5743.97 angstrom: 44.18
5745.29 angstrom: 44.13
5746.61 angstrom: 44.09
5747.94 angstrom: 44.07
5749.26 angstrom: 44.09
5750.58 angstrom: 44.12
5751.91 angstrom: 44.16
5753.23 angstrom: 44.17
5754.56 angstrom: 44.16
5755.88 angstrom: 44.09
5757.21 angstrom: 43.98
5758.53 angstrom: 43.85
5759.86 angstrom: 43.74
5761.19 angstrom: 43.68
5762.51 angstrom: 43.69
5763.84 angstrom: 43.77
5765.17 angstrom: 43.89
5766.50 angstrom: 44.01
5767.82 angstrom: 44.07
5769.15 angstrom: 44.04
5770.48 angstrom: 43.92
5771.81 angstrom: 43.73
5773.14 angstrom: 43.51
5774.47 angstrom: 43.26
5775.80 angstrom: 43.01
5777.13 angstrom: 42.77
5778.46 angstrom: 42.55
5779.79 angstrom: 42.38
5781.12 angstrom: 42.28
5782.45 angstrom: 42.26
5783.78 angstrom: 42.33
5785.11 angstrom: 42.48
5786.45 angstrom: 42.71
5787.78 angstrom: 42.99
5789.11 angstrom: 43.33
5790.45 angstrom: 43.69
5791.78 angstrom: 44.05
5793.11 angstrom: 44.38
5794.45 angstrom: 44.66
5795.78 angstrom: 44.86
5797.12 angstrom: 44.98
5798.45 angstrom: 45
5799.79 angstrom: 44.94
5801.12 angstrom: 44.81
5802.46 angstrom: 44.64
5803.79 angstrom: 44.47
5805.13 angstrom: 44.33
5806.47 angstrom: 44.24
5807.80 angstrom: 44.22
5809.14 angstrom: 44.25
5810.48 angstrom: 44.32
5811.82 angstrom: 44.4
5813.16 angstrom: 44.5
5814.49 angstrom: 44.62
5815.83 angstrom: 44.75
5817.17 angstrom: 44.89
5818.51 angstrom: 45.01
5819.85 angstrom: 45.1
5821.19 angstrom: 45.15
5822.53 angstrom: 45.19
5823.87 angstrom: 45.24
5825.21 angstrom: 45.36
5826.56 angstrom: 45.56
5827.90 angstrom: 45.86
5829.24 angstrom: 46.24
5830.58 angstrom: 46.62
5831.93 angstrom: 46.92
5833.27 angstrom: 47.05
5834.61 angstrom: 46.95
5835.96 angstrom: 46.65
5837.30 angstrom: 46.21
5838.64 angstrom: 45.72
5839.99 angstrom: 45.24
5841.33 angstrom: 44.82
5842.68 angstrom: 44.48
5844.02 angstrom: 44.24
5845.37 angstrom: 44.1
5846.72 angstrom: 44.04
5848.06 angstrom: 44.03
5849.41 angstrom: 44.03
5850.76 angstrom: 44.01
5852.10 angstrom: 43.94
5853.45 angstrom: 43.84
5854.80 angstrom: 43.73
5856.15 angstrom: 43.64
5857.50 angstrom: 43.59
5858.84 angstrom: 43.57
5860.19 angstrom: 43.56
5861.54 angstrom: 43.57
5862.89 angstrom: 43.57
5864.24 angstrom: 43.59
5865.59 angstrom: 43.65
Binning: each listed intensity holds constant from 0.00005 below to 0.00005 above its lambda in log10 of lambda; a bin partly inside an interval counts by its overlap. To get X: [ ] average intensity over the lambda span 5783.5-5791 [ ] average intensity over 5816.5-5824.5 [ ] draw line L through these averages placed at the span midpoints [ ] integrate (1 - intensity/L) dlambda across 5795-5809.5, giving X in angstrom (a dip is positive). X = -0.2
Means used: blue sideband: 42.9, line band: 44.6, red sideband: 45.1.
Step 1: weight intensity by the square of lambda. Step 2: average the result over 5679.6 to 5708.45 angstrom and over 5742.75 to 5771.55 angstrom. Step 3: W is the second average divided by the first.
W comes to 1.0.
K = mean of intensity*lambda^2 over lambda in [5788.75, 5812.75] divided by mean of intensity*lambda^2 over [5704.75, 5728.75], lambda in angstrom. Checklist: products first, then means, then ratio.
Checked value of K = 1.0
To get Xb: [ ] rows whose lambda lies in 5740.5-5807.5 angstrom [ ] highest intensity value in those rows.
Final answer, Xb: 45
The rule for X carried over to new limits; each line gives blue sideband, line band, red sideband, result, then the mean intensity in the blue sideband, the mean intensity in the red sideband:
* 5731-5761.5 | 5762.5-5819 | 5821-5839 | 1.6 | 44.1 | 46.1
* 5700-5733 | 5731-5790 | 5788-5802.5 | 0.5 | 43.6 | 44.4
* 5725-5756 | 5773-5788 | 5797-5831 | 0.6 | 44.2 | 44.9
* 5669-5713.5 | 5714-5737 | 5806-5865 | -0.3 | 43.2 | 44.8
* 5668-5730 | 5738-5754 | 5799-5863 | -0.1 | 43.5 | 44.8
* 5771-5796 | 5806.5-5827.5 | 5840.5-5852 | -0.5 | 43.2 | 44.2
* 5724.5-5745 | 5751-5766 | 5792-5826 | 0.1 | 44.2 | 44.7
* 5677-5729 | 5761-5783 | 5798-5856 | 0.5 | 43.5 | 45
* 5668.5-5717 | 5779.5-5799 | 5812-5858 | 0.4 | 43.2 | 45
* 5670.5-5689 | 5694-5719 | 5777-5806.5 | 0.1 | 43.3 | 43.7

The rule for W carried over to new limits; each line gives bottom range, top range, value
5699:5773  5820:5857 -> 1.07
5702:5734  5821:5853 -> 1.08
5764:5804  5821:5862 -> 1.05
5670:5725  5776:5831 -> 1.06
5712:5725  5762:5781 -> 1.01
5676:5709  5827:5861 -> 1.09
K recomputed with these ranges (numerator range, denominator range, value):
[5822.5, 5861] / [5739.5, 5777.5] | 1.05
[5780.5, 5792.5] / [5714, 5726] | 0.99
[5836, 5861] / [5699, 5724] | 1.07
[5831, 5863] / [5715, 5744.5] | 1.05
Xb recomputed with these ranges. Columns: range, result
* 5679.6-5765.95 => 44.49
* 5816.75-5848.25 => 47.05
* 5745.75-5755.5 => 44.17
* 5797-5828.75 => 45.86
